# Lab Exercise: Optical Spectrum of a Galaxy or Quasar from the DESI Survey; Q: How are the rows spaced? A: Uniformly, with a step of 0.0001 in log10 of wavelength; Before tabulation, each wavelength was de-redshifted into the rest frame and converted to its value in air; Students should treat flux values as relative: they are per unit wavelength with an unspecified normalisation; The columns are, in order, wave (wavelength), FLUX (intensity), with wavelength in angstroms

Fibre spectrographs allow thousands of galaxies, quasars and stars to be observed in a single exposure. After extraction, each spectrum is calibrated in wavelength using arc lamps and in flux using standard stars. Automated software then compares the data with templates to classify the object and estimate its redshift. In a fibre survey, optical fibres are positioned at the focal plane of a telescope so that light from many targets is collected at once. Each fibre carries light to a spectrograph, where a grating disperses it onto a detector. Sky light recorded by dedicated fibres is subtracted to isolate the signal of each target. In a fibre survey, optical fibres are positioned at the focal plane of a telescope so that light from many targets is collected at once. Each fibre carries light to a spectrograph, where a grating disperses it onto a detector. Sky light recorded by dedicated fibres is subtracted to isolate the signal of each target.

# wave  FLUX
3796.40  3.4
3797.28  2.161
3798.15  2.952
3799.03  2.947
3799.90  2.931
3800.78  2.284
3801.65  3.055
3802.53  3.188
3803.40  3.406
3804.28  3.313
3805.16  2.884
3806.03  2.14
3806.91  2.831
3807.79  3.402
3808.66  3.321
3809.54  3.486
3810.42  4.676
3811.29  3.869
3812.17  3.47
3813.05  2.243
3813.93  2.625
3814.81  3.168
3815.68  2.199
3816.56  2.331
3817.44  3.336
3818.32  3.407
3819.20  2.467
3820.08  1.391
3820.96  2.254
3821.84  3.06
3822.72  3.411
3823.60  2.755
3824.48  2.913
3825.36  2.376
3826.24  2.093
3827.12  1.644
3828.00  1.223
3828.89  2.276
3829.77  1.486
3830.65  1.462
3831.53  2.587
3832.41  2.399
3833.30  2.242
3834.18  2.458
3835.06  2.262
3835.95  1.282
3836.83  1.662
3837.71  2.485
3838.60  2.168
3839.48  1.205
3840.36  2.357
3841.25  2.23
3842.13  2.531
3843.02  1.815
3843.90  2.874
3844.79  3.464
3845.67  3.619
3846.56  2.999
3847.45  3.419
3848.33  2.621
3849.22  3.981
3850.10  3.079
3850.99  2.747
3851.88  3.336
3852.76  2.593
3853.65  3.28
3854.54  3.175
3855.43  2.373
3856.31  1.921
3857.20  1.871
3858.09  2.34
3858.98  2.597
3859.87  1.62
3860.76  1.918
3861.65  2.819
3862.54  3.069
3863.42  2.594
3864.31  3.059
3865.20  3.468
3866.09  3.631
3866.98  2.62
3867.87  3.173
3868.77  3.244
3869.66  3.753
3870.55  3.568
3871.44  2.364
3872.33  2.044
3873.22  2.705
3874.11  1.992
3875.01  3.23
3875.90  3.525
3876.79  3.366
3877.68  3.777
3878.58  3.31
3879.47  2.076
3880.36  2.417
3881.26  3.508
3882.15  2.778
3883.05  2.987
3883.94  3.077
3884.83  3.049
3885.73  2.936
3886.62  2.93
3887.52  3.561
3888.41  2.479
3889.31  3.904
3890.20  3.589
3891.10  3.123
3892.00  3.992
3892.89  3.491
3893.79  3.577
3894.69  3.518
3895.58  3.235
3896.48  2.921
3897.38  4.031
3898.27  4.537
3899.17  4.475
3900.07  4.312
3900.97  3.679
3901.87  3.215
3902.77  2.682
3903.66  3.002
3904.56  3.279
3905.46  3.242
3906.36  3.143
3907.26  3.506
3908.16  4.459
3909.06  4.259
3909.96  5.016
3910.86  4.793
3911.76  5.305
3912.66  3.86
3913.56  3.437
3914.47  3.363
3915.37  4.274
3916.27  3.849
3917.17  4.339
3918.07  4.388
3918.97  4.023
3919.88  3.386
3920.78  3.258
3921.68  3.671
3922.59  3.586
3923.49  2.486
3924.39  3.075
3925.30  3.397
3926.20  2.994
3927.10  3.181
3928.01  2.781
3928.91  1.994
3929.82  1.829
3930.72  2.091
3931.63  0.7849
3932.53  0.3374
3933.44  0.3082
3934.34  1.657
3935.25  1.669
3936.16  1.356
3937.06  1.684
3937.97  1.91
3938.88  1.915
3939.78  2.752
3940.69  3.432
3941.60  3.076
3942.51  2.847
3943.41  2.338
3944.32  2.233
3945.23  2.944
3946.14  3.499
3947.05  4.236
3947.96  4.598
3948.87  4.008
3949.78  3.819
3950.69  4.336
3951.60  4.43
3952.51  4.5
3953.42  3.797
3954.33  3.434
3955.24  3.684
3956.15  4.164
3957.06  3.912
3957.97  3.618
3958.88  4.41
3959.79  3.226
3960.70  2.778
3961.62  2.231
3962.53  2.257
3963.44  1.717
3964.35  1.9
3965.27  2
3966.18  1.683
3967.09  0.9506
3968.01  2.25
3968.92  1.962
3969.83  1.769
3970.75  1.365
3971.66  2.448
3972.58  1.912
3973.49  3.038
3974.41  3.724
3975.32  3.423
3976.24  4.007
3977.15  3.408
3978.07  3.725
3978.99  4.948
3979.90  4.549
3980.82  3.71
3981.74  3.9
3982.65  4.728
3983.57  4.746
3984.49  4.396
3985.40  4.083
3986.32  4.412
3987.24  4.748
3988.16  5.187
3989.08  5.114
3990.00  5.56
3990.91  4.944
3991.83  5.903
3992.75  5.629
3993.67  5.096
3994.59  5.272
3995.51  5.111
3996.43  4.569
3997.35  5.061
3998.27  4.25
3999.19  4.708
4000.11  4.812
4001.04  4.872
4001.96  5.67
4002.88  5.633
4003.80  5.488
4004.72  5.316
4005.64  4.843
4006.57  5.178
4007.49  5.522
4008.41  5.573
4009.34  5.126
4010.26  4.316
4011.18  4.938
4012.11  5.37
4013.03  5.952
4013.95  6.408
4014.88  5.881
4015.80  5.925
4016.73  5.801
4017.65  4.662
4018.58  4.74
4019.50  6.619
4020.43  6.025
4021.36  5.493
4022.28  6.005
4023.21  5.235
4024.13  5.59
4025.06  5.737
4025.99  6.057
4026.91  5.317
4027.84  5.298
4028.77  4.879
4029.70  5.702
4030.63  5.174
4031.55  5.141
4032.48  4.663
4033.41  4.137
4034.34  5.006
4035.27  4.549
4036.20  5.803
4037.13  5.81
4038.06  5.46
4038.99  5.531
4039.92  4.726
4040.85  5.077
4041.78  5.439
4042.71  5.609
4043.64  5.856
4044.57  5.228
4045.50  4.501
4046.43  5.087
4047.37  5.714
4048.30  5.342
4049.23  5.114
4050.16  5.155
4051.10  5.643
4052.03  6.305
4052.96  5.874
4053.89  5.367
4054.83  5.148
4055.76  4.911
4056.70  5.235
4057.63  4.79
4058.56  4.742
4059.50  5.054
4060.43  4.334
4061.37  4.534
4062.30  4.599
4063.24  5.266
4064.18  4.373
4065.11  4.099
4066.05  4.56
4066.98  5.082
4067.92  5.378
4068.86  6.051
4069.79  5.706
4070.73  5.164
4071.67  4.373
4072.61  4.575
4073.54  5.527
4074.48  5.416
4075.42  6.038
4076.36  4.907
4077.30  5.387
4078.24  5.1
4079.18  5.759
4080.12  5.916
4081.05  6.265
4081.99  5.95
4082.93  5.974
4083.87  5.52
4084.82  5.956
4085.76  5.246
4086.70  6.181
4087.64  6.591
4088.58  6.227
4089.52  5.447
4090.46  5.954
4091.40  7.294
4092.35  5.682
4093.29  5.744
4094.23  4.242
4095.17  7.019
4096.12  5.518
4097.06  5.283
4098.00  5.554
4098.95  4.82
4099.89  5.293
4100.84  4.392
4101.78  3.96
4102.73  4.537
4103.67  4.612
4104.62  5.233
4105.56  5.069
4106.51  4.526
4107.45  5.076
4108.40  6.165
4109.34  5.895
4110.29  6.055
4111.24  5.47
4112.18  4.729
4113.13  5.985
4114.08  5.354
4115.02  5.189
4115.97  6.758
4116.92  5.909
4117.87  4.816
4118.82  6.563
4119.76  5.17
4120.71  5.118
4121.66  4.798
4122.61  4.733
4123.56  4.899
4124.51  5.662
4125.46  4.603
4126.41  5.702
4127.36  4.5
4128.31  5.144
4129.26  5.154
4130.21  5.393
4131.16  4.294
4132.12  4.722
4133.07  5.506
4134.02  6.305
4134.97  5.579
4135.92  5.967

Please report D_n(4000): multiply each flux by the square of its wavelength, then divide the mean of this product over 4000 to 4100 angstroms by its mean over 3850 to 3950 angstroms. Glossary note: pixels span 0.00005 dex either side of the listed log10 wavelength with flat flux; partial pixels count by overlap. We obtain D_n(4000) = 1.89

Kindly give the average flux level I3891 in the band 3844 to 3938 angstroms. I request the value 3.08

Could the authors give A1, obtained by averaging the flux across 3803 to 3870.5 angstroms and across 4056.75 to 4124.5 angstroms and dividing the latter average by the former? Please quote 2.0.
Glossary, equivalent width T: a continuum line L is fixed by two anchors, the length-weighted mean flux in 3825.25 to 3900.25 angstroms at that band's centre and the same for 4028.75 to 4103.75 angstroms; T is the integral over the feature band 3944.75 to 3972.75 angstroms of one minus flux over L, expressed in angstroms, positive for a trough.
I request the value 6.5 angstroms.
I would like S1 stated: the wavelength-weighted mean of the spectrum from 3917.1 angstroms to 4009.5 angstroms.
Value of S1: 3.55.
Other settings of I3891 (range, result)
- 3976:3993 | 4.61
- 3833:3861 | 2.52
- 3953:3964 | 3.26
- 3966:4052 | 4.82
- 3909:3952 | 3.09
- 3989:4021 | 5.31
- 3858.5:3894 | 3.02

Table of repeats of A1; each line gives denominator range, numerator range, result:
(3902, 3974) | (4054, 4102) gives 1.78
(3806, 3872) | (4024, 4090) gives 1.99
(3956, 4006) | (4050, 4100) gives 1.38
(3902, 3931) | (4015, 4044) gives 1.54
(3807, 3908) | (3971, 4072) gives 1.74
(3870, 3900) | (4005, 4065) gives 1.63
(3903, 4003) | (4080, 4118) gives 1.59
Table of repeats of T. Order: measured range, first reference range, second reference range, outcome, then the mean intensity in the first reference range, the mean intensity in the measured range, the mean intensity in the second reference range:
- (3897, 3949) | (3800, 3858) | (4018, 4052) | 9.23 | 2.65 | 3.16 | 5.36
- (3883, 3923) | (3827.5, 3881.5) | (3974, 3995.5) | -3.55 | 2.64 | 3.67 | 4.59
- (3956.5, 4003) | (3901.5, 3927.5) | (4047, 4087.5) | 6.16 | 3.67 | 3.82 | 5.3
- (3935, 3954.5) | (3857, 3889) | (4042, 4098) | 3.48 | 2.89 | 3.14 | 5.41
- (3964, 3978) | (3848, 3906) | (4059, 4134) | 5.61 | 3.08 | 2.43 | 5.33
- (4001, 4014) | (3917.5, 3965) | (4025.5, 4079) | -3.24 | 2.92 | 5.33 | 5.18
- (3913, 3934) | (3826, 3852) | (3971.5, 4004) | 3.96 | 2.39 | 2.9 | 4.53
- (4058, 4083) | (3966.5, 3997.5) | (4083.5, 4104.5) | 0.02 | 3.97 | 5.18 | 5.5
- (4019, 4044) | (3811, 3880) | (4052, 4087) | -3.05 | 2.64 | 5.4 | 5.26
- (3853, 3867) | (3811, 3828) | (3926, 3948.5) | -0.63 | 2.64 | 2.65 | 2.34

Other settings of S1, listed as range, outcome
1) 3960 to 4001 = 3.74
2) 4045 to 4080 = 5.15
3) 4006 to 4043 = 5.38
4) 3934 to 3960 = 3.23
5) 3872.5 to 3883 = 2.95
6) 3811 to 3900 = 2.81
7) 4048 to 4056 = 5.45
